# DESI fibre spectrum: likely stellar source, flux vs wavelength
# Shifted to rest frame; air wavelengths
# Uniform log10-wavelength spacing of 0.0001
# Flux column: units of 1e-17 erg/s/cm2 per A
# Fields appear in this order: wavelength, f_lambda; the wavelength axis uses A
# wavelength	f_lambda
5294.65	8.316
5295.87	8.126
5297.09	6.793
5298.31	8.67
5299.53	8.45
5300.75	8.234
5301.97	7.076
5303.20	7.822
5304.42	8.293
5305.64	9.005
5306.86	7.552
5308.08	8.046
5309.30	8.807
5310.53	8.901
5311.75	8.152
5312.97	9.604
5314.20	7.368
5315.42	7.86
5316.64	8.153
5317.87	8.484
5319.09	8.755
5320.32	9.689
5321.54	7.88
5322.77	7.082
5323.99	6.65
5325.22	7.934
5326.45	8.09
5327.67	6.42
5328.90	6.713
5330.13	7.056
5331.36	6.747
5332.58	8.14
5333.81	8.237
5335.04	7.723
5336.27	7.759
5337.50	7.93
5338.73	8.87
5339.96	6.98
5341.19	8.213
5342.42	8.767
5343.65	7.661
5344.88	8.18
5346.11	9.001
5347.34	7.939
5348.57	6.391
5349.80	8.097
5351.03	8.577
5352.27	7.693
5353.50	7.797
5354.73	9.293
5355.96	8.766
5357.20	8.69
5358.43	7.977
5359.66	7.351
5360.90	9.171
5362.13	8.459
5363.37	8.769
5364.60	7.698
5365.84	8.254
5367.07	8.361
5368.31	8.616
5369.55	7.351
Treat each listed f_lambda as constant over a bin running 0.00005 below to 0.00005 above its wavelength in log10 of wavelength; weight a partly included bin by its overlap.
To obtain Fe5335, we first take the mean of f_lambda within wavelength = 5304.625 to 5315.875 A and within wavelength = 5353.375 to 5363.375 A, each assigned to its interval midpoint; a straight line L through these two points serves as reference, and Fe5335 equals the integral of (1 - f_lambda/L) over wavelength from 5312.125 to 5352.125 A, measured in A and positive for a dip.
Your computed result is 2.48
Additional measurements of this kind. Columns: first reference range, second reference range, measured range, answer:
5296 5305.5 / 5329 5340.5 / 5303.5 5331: -0.6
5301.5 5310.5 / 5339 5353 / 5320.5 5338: 1.2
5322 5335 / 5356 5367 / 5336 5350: -0.4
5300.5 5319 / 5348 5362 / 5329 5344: 0.7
